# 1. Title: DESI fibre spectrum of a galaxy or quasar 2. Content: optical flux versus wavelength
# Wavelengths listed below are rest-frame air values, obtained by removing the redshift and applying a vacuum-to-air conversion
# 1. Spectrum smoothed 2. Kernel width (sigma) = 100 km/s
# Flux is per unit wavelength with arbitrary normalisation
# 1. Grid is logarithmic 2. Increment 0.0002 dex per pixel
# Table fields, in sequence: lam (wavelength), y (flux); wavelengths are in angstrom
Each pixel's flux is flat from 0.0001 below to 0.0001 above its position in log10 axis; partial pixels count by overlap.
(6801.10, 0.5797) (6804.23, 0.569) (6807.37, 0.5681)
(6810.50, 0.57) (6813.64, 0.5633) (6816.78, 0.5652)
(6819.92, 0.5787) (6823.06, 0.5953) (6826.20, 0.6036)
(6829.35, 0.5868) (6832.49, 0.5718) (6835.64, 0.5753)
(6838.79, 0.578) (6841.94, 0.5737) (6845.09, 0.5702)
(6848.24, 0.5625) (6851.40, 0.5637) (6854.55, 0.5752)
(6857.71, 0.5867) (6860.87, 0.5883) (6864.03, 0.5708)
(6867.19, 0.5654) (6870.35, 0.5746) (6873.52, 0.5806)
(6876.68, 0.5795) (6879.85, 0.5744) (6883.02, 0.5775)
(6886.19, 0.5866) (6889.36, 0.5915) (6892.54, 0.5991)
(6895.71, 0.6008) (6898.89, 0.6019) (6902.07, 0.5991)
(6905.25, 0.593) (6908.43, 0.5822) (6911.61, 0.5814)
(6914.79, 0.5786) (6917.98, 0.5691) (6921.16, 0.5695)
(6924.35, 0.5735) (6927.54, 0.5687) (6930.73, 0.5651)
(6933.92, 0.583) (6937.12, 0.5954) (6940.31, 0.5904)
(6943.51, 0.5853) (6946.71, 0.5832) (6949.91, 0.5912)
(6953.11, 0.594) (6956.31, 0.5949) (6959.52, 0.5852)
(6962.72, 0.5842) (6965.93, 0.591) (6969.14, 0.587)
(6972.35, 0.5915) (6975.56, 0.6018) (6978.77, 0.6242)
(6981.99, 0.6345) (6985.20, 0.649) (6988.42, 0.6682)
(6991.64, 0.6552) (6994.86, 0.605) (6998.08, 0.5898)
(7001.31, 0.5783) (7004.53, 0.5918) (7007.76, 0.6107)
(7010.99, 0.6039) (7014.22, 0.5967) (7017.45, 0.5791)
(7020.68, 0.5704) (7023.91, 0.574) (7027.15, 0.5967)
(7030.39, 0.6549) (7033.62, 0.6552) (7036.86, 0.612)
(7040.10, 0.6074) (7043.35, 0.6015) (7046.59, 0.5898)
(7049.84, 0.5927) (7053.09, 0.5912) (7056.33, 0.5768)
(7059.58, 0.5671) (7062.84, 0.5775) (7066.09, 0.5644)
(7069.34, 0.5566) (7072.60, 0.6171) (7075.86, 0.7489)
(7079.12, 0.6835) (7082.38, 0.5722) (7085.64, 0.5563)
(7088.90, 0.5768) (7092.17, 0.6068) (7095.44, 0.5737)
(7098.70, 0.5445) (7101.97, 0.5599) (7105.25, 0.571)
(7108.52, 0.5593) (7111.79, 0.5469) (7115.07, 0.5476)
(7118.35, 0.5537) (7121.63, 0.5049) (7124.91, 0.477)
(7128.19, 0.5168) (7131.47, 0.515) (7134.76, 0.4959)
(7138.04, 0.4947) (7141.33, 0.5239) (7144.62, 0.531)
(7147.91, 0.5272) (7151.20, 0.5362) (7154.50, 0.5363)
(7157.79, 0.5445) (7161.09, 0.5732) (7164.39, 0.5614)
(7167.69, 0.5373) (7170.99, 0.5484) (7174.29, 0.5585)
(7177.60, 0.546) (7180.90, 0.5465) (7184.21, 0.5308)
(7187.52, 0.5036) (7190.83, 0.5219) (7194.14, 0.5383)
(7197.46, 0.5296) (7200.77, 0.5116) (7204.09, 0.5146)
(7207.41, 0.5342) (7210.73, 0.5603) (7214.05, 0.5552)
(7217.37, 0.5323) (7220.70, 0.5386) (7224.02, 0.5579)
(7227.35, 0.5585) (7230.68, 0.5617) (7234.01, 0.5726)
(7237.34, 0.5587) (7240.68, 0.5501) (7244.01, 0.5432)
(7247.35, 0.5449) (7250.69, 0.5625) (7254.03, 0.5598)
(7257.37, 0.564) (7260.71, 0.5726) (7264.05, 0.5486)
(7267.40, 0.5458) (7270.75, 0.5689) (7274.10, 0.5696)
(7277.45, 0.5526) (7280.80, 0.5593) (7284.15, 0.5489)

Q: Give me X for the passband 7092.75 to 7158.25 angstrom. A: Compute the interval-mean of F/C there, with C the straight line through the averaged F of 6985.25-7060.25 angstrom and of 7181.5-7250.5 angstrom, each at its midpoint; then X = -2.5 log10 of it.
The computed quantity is 0.07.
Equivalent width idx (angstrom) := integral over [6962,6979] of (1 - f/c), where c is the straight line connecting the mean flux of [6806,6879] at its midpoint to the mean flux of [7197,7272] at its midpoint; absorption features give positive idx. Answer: -0.8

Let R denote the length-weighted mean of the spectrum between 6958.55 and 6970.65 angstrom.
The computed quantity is 0.587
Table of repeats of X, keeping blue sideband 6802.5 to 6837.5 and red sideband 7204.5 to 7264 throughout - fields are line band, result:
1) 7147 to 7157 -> 0.047 mag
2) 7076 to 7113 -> -0.044 mag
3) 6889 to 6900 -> -0.048 mag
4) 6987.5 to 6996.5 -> -0.132 mag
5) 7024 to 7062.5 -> -0.070 mag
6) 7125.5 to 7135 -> 0.106 mag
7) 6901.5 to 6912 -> -0.031 mag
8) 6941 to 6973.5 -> -0.036 mag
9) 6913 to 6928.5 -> -0.002 mag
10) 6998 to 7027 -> -0.042 mag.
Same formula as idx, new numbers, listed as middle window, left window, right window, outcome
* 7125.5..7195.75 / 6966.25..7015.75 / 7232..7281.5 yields 5.55 angstrom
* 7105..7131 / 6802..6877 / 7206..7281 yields 1.38 angstrom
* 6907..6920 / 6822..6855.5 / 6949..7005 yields 0.35 angstrom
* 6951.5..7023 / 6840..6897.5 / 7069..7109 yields -1.85 angstrom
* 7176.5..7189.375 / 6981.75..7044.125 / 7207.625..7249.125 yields 0.77 angstrom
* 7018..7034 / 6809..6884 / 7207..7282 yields -1.07 angstrom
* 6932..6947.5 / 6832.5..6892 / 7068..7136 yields -0.38 angstrom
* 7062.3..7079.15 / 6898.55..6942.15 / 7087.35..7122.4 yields -1.75 angstrom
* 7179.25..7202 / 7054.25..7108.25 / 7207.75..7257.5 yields 1.52 angstrom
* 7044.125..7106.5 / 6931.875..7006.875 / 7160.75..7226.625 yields -2.01 angstrom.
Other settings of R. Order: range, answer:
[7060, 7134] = 0.568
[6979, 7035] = 0.613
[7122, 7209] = 0.529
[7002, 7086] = 0.602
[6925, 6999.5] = 0.601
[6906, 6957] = 0.582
